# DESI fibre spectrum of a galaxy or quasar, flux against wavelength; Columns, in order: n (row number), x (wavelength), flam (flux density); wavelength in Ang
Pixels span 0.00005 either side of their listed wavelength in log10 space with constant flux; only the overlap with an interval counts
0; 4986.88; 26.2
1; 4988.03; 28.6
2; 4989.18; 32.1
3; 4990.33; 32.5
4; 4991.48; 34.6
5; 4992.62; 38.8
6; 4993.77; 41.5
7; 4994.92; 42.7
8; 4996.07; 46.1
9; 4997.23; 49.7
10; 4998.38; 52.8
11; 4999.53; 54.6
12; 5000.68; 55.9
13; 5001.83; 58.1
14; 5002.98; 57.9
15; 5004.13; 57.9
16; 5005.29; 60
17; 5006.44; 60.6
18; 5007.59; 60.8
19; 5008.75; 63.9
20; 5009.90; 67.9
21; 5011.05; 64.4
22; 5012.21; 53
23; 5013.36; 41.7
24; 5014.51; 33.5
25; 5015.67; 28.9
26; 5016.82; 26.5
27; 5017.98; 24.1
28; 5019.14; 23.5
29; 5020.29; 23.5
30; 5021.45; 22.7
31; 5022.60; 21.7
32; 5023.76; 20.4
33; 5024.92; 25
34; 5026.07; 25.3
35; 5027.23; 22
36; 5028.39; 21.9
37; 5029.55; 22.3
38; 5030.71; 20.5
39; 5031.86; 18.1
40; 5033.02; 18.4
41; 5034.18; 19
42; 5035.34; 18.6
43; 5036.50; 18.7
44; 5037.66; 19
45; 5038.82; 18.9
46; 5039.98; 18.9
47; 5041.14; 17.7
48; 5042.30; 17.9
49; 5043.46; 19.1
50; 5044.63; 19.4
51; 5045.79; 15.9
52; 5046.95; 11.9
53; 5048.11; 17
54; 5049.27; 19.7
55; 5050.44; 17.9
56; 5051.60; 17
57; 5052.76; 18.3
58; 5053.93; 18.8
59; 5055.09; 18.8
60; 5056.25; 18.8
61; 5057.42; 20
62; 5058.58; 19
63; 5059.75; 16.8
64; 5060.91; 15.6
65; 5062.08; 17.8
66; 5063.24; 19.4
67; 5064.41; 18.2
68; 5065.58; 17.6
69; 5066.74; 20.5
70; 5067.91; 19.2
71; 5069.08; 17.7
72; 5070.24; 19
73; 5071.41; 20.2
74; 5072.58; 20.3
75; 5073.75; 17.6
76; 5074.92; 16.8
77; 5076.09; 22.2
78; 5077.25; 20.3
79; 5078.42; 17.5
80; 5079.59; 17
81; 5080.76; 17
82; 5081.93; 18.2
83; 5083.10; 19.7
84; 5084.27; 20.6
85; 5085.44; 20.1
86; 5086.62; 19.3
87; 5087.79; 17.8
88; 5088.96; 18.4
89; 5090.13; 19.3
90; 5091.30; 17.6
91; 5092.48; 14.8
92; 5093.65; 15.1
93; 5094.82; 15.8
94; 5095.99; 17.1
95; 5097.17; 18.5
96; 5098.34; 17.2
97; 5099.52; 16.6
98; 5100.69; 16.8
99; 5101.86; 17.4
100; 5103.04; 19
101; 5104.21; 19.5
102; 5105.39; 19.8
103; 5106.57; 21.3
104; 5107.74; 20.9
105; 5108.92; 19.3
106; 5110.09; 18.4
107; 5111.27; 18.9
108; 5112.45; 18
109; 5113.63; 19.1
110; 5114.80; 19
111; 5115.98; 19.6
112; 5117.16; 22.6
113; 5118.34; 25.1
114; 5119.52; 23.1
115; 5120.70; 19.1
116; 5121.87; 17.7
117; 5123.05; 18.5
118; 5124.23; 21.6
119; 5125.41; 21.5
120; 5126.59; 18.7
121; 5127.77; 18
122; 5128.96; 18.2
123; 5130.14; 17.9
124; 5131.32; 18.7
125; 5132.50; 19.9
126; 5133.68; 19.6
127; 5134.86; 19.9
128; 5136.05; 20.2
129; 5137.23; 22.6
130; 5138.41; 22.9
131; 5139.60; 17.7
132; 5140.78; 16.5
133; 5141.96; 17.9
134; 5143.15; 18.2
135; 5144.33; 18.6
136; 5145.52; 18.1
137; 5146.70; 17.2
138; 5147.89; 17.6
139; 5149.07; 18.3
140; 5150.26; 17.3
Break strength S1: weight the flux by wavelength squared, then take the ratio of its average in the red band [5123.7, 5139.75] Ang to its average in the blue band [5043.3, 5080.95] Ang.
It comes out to 1.1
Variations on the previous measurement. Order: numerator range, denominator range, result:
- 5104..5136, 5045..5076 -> 1.12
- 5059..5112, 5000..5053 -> 0.62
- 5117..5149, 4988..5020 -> 0.44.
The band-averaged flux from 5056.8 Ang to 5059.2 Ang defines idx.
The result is 19.4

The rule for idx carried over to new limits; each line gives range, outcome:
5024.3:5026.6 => 25.1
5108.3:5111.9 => 18.9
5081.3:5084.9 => 19.5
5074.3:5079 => 19.2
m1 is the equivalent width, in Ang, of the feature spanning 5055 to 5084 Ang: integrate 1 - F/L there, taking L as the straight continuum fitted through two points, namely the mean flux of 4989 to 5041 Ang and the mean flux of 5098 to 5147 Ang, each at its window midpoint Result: 9.4 Ang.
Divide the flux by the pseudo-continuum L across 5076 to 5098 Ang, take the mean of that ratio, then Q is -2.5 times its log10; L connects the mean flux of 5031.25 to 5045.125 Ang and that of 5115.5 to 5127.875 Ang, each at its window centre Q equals 0.09 mag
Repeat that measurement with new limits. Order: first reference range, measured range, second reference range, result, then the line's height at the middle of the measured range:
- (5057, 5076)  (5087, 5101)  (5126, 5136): 0.10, 18.7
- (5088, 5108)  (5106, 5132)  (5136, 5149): -0.08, 18.3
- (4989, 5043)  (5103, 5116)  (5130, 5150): 0.19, 23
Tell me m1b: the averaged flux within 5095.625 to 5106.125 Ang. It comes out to 18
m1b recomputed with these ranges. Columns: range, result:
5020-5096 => 18.9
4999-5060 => 29.7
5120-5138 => 19.5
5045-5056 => 17.4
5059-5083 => 18.5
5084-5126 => 19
